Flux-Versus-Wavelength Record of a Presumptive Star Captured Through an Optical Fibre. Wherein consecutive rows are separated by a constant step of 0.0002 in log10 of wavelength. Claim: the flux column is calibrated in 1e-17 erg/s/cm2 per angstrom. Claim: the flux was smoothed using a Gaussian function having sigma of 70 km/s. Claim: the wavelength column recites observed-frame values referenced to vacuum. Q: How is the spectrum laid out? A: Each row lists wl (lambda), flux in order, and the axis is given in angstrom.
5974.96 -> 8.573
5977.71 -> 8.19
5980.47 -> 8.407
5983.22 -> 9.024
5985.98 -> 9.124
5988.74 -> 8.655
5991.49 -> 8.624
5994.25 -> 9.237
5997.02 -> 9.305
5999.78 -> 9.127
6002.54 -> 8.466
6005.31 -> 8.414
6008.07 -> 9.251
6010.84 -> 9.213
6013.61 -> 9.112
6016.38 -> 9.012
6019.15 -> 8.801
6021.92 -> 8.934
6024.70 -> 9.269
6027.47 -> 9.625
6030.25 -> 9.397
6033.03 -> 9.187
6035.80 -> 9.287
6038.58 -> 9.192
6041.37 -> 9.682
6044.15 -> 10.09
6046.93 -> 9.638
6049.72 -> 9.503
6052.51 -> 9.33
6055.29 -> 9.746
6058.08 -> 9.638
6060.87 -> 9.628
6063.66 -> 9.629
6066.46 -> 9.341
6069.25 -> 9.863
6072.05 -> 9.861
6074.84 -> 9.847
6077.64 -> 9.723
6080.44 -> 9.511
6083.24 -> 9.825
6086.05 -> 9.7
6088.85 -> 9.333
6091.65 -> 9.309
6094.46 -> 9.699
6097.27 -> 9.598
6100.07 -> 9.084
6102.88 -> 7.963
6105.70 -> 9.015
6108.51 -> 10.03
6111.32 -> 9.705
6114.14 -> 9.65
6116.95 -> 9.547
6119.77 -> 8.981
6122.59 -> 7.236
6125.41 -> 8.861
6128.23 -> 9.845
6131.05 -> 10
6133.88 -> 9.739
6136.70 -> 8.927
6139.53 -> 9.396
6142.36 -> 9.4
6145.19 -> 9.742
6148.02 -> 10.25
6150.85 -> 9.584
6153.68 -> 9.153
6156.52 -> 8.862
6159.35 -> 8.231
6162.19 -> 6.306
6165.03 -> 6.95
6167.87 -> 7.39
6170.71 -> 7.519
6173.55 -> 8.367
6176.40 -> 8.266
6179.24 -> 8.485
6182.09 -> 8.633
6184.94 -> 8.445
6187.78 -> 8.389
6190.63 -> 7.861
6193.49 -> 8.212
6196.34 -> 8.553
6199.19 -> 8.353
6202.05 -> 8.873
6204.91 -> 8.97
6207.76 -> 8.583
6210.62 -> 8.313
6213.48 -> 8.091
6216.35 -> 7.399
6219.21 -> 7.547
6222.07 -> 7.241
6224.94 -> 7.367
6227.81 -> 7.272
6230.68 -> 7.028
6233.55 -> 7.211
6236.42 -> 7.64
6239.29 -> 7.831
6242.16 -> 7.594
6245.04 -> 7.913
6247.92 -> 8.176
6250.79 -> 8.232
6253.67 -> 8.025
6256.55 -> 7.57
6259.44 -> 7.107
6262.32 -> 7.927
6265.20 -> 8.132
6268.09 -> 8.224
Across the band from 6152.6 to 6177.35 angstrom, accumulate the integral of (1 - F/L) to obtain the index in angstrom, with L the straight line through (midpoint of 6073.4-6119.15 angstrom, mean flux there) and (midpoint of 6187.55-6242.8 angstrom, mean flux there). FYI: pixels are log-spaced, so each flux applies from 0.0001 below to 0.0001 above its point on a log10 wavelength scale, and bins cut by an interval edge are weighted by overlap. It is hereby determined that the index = 2.0 angstrom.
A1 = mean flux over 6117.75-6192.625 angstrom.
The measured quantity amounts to 8.65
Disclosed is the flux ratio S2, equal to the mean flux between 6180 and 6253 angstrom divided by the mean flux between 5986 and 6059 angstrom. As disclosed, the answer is 0.87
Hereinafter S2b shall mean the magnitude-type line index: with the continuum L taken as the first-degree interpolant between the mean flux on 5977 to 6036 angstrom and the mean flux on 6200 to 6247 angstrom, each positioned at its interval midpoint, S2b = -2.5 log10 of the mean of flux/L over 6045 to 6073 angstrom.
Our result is -0.11 mag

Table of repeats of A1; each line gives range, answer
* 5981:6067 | 9.23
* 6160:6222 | 8.06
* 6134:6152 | 9.56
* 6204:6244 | 7.71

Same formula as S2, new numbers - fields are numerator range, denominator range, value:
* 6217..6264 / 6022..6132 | 0.81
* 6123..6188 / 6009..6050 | 0.93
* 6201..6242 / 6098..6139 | 0.85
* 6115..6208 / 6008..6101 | 0.92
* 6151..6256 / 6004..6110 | 0.85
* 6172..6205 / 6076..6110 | 0.90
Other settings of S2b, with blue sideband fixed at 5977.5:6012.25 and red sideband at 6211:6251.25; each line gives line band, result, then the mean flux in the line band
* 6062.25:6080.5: -0.15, 9.69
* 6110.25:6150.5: -0.15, 9.38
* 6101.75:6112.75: -0.12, 9.2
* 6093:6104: -0.10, 9.12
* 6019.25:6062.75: -0.10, 9.46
